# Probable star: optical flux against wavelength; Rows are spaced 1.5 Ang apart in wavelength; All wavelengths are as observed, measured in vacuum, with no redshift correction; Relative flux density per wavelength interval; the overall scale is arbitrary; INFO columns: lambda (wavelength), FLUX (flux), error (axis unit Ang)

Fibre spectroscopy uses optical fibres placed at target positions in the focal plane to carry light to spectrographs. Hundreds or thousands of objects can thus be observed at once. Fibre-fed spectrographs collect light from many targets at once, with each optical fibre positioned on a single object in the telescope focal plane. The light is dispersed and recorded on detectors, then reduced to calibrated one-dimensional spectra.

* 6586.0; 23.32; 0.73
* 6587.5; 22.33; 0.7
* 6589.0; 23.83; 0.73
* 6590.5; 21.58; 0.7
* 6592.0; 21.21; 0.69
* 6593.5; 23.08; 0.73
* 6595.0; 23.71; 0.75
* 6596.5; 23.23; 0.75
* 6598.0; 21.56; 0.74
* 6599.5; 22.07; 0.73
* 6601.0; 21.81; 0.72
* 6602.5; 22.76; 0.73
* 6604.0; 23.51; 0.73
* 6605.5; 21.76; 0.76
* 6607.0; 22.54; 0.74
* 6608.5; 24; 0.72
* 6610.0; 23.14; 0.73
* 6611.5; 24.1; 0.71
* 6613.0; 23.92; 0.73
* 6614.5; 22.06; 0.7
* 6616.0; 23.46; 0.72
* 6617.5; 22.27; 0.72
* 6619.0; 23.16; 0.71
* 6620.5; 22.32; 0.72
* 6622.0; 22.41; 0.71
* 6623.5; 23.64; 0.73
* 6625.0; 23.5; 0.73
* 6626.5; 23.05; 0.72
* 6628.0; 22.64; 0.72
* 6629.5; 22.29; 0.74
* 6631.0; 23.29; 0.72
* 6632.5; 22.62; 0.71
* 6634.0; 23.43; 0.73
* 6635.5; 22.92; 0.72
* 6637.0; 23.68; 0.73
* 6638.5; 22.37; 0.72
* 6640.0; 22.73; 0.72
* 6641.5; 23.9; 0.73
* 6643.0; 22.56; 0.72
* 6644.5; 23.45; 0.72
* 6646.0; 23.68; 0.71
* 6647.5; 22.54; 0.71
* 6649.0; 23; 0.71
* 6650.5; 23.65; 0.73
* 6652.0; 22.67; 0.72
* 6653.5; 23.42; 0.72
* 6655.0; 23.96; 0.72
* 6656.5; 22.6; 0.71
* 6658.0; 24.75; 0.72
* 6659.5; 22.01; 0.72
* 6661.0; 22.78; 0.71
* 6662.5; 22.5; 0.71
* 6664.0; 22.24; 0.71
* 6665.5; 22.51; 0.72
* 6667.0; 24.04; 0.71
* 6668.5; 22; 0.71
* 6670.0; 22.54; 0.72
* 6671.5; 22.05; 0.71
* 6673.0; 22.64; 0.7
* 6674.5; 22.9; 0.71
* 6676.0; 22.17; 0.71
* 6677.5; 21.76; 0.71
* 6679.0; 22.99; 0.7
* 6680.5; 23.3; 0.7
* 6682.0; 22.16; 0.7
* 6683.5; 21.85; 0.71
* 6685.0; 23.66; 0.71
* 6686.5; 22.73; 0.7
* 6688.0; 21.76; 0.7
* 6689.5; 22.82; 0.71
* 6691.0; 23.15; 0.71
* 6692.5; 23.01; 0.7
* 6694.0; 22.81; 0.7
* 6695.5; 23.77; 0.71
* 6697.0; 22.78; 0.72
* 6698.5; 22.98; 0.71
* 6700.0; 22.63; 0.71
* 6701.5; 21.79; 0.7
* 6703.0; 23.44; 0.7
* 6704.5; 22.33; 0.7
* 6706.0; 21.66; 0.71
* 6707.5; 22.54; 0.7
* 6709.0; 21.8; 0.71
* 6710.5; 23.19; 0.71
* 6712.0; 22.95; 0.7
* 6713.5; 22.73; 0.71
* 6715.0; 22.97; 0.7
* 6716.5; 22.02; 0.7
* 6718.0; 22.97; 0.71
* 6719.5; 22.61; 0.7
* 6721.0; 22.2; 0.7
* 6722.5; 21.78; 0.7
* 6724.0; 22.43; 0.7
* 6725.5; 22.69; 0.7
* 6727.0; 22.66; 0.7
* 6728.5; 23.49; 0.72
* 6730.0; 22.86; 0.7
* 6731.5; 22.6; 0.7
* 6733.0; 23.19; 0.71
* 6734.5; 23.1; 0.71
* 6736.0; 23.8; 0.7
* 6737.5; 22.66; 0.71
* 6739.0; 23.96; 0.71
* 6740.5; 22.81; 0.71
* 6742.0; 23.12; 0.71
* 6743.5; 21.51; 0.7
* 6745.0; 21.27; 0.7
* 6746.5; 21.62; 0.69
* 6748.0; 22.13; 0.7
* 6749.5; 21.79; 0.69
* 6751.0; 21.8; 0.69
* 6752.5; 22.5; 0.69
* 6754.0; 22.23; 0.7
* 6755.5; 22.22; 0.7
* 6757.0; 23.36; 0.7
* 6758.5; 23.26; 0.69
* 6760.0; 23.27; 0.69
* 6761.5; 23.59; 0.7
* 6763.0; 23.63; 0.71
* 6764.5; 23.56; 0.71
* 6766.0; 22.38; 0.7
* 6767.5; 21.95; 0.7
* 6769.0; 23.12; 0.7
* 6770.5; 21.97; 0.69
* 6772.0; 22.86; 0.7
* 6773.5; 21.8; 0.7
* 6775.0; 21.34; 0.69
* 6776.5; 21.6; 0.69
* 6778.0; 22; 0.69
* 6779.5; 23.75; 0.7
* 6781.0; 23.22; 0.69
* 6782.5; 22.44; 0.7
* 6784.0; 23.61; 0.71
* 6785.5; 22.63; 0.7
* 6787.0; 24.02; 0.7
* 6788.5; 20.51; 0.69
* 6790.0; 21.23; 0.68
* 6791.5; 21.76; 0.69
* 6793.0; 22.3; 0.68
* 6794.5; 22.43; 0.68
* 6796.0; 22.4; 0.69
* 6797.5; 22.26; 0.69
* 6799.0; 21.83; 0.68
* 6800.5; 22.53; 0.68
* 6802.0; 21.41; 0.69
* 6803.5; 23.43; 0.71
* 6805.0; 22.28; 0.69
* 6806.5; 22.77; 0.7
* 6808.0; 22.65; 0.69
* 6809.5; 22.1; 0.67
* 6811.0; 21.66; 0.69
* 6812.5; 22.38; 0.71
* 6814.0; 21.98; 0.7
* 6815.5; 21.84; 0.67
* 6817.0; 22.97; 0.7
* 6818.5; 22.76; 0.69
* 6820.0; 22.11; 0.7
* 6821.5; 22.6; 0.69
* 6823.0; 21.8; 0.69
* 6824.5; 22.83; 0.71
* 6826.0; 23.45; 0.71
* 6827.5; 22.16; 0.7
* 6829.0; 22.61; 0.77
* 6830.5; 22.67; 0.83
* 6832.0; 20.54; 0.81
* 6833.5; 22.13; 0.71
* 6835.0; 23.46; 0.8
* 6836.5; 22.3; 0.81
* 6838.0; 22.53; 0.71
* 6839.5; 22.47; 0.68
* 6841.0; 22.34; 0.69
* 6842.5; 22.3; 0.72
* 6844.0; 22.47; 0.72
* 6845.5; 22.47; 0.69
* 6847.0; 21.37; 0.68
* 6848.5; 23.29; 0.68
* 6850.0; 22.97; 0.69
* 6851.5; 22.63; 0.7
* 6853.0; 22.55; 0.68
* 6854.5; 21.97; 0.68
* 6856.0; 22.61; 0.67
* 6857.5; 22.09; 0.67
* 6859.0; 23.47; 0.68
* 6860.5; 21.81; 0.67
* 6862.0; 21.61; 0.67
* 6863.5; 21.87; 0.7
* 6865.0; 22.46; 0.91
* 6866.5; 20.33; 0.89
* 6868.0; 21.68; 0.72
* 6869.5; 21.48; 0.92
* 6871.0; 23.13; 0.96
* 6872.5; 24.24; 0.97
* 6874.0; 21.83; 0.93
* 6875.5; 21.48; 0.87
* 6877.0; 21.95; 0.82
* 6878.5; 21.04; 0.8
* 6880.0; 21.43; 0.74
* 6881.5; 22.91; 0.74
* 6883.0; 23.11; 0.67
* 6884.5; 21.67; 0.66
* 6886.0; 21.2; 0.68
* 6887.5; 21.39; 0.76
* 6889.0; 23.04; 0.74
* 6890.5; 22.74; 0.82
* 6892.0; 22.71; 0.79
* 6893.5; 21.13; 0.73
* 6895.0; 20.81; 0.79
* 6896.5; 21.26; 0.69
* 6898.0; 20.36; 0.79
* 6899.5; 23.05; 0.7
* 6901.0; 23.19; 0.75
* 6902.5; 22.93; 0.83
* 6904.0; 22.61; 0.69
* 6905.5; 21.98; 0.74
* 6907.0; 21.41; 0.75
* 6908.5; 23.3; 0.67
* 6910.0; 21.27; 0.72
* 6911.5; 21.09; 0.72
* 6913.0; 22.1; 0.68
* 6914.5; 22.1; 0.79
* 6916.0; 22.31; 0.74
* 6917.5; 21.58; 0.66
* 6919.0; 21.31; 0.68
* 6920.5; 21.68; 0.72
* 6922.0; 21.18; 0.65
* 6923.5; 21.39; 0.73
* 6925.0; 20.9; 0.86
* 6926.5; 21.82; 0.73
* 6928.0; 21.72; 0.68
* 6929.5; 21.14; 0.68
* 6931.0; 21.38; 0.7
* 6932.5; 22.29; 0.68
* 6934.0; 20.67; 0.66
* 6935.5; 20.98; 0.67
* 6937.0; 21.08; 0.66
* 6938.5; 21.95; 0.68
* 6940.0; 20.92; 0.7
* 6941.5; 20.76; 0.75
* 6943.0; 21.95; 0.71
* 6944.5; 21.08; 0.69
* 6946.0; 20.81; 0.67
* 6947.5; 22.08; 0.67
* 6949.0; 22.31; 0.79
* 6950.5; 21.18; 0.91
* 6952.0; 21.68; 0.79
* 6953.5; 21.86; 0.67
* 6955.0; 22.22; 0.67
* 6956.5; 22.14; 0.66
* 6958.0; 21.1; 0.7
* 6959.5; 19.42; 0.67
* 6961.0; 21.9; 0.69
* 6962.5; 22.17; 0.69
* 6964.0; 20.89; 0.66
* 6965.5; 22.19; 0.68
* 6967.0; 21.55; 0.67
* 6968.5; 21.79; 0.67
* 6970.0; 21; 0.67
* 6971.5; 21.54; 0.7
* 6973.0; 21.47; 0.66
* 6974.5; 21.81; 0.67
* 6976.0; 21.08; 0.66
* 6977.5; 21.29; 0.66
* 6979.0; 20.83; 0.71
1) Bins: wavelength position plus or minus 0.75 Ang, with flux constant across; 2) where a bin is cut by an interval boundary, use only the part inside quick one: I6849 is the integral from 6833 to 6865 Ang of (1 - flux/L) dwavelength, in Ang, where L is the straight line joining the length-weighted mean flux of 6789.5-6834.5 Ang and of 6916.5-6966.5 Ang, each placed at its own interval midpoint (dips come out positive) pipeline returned -0.5 Ang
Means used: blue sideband 22.3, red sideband 21.5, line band 22.4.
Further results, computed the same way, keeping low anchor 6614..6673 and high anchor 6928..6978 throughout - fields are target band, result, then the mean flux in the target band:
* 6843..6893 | -0.80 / 22.2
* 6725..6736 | -0.24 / 23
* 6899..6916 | -0.47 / 22.3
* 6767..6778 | 0.11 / 22.1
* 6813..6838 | -0.37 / 22.4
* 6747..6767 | -0.30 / 22.7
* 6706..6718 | 0.02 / 22.6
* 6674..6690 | 0.15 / 22.5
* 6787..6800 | 0.14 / 22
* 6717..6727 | 0.05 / 22.5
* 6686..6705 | -0.07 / 22.8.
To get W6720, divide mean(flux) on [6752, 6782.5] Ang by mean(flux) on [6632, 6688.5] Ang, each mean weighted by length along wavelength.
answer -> 0.99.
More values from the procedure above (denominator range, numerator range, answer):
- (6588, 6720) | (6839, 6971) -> 0.96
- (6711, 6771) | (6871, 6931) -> 0.97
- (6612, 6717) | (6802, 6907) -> 0.97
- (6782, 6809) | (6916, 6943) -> 0.96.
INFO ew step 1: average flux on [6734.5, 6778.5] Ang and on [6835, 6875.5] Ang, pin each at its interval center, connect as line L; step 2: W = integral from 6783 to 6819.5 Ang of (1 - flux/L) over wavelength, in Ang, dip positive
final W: 0.2 Ang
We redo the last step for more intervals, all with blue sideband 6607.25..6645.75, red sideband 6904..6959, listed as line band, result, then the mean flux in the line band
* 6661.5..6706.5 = 0.31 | 22.6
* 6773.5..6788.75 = -0.15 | 22.5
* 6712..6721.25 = 0.00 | 22.6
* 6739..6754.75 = 0.22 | 22.2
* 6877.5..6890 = -0.10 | 22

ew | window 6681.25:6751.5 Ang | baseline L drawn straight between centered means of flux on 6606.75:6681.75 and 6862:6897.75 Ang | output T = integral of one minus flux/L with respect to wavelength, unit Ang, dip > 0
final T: 0.10 Ang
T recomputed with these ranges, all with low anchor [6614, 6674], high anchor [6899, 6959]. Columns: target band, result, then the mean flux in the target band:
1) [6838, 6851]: -0.24 Ang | 22.5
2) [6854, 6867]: -0.04 Ang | 22.1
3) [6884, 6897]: 0.05 Ang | 21.8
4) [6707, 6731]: -0.01 Ang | 22.6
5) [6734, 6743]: -0.27 Ang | 23.2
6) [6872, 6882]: -0.06 Ang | 22.1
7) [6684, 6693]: -0.03 Ang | 22.8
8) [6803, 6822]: -0.18 Ang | 22.4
